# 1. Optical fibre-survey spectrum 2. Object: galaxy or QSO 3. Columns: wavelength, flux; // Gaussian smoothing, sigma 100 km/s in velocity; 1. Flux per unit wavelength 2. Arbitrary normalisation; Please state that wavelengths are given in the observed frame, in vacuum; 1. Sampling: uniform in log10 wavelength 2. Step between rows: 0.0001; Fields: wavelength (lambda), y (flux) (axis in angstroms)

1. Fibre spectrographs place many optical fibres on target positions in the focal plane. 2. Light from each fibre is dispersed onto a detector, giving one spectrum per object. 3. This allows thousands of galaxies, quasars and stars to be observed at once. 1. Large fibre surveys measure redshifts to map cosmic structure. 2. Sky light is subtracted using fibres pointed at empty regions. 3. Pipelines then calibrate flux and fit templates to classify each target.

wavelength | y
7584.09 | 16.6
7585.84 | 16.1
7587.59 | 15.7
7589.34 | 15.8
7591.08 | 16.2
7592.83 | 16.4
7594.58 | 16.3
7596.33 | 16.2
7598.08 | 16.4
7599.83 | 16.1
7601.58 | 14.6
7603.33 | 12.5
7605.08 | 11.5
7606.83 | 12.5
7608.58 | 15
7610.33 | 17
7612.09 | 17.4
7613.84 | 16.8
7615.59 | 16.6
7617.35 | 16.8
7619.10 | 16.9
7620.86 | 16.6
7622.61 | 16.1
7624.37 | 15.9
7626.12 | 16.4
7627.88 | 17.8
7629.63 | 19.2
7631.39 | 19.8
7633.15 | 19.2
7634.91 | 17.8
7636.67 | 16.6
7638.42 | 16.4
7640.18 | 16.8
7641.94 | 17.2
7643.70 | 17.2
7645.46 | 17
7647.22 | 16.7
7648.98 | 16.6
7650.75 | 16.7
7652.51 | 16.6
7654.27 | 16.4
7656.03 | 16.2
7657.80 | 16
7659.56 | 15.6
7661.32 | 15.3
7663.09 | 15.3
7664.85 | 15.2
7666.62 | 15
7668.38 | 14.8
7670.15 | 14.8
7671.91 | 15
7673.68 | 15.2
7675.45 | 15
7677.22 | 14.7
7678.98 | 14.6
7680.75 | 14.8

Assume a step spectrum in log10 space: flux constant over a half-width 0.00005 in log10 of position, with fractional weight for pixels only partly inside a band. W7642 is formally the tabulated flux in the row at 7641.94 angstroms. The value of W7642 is 17.2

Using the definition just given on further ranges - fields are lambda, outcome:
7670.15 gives 14.8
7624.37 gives 15.9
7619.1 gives 16.9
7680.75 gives 14.8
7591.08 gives 16.2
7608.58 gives 15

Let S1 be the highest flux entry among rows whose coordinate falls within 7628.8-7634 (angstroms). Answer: 19.8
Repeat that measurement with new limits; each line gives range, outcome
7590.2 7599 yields 16.4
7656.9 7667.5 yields 16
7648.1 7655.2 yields 16.7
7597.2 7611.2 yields 17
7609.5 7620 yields 17.4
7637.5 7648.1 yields 17.2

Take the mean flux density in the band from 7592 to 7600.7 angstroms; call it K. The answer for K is 16.3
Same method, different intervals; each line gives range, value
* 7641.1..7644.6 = 17.2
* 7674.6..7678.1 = 14.9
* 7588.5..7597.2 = 16.2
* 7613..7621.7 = 16.7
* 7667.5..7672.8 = 14.9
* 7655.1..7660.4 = 15.9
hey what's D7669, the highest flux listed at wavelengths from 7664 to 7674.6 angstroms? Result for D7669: 15.2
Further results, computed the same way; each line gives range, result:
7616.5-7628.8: 17.8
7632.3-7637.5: 19.2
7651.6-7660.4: 16.6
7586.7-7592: 16.2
